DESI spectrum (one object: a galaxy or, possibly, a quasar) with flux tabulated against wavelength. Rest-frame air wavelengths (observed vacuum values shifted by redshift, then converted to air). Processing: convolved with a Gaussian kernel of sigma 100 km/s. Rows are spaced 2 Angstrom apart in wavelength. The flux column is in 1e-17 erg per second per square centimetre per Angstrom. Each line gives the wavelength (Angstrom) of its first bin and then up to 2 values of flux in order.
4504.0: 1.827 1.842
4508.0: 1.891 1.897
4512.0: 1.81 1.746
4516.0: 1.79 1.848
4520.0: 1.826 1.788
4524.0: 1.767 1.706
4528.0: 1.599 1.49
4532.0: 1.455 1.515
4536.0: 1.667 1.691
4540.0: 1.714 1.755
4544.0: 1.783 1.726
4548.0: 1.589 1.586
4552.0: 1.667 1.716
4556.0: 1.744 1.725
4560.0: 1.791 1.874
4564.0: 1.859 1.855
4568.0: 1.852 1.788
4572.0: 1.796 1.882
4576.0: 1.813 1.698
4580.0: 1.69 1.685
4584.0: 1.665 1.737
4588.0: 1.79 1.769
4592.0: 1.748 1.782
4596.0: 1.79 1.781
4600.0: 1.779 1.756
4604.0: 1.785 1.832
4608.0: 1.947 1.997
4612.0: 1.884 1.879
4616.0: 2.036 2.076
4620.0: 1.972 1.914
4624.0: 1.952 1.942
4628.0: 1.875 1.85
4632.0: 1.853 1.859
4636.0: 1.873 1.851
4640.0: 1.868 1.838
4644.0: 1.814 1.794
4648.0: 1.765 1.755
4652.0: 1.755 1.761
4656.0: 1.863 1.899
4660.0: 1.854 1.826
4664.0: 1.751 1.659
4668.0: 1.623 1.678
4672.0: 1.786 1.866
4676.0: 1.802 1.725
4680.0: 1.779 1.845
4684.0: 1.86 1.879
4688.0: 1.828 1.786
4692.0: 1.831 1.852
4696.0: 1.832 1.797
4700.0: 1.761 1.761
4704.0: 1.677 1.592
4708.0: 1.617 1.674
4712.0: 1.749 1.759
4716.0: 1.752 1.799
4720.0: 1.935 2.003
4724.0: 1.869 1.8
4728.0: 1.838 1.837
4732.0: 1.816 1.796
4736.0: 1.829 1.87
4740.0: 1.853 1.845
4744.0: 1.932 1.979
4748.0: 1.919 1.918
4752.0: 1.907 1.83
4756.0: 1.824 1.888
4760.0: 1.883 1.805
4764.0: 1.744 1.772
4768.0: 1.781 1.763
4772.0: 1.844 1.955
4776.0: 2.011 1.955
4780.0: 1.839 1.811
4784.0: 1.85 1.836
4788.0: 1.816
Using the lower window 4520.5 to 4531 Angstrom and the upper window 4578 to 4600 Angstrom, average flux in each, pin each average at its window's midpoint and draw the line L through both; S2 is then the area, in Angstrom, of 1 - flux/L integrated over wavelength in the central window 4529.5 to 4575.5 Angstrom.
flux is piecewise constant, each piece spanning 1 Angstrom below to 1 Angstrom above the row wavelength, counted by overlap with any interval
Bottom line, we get -0.4 Angstrom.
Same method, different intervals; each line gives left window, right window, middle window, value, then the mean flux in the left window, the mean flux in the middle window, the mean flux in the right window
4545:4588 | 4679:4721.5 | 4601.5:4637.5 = -2.92 Angstrom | 1.75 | 1.91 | 1.78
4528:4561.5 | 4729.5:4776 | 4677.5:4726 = 0.47 Angstrom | 1.66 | 1.79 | 1.86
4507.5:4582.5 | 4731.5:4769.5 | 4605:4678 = -2.28 Angstrom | 1.74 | 1.85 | 1.85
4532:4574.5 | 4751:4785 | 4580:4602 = 0.05 Angstrom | 1.73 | 1.75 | 1.85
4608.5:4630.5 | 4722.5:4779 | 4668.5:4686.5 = 1.06 Angstrom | 1.95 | 1.8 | 1.86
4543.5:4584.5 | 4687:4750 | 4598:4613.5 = -0.71 Angstrom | 1.75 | 1.85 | 1.81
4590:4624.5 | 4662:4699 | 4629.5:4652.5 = 0.13 Angstrom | 1.87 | 1.82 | 1.79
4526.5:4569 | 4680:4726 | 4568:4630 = -3.78 Angstrom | 1.7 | 1.84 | 1.79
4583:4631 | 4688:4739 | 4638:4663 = 0.18 Angstrom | 1.86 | 1.82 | 1.79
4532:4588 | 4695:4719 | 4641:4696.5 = -2.09 Angstrom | 1.73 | 1.8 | 1.73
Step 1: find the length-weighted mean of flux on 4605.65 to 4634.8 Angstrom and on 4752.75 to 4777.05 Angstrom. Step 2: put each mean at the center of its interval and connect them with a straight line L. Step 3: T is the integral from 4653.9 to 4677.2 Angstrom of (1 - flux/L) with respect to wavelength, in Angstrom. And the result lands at 1.47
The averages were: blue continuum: 1.93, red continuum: 1.84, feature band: 1.78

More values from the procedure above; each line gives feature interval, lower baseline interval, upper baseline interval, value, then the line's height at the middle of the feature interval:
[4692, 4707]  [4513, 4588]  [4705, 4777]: 0.43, 1.81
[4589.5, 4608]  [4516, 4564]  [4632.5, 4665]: -0.24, 1.77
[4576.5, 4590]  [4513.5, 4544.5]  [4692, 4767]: 0.07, 1.73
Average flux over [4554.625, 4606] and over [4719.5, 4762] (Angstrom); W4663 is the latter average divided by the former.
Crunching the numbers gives 1.05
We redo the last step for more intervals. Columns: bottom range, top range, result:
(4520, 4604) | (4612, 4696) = 1.06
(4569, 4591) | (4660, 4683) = 1.00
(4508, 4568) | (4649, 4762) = 1.05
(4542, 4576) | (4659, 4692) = 1.01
